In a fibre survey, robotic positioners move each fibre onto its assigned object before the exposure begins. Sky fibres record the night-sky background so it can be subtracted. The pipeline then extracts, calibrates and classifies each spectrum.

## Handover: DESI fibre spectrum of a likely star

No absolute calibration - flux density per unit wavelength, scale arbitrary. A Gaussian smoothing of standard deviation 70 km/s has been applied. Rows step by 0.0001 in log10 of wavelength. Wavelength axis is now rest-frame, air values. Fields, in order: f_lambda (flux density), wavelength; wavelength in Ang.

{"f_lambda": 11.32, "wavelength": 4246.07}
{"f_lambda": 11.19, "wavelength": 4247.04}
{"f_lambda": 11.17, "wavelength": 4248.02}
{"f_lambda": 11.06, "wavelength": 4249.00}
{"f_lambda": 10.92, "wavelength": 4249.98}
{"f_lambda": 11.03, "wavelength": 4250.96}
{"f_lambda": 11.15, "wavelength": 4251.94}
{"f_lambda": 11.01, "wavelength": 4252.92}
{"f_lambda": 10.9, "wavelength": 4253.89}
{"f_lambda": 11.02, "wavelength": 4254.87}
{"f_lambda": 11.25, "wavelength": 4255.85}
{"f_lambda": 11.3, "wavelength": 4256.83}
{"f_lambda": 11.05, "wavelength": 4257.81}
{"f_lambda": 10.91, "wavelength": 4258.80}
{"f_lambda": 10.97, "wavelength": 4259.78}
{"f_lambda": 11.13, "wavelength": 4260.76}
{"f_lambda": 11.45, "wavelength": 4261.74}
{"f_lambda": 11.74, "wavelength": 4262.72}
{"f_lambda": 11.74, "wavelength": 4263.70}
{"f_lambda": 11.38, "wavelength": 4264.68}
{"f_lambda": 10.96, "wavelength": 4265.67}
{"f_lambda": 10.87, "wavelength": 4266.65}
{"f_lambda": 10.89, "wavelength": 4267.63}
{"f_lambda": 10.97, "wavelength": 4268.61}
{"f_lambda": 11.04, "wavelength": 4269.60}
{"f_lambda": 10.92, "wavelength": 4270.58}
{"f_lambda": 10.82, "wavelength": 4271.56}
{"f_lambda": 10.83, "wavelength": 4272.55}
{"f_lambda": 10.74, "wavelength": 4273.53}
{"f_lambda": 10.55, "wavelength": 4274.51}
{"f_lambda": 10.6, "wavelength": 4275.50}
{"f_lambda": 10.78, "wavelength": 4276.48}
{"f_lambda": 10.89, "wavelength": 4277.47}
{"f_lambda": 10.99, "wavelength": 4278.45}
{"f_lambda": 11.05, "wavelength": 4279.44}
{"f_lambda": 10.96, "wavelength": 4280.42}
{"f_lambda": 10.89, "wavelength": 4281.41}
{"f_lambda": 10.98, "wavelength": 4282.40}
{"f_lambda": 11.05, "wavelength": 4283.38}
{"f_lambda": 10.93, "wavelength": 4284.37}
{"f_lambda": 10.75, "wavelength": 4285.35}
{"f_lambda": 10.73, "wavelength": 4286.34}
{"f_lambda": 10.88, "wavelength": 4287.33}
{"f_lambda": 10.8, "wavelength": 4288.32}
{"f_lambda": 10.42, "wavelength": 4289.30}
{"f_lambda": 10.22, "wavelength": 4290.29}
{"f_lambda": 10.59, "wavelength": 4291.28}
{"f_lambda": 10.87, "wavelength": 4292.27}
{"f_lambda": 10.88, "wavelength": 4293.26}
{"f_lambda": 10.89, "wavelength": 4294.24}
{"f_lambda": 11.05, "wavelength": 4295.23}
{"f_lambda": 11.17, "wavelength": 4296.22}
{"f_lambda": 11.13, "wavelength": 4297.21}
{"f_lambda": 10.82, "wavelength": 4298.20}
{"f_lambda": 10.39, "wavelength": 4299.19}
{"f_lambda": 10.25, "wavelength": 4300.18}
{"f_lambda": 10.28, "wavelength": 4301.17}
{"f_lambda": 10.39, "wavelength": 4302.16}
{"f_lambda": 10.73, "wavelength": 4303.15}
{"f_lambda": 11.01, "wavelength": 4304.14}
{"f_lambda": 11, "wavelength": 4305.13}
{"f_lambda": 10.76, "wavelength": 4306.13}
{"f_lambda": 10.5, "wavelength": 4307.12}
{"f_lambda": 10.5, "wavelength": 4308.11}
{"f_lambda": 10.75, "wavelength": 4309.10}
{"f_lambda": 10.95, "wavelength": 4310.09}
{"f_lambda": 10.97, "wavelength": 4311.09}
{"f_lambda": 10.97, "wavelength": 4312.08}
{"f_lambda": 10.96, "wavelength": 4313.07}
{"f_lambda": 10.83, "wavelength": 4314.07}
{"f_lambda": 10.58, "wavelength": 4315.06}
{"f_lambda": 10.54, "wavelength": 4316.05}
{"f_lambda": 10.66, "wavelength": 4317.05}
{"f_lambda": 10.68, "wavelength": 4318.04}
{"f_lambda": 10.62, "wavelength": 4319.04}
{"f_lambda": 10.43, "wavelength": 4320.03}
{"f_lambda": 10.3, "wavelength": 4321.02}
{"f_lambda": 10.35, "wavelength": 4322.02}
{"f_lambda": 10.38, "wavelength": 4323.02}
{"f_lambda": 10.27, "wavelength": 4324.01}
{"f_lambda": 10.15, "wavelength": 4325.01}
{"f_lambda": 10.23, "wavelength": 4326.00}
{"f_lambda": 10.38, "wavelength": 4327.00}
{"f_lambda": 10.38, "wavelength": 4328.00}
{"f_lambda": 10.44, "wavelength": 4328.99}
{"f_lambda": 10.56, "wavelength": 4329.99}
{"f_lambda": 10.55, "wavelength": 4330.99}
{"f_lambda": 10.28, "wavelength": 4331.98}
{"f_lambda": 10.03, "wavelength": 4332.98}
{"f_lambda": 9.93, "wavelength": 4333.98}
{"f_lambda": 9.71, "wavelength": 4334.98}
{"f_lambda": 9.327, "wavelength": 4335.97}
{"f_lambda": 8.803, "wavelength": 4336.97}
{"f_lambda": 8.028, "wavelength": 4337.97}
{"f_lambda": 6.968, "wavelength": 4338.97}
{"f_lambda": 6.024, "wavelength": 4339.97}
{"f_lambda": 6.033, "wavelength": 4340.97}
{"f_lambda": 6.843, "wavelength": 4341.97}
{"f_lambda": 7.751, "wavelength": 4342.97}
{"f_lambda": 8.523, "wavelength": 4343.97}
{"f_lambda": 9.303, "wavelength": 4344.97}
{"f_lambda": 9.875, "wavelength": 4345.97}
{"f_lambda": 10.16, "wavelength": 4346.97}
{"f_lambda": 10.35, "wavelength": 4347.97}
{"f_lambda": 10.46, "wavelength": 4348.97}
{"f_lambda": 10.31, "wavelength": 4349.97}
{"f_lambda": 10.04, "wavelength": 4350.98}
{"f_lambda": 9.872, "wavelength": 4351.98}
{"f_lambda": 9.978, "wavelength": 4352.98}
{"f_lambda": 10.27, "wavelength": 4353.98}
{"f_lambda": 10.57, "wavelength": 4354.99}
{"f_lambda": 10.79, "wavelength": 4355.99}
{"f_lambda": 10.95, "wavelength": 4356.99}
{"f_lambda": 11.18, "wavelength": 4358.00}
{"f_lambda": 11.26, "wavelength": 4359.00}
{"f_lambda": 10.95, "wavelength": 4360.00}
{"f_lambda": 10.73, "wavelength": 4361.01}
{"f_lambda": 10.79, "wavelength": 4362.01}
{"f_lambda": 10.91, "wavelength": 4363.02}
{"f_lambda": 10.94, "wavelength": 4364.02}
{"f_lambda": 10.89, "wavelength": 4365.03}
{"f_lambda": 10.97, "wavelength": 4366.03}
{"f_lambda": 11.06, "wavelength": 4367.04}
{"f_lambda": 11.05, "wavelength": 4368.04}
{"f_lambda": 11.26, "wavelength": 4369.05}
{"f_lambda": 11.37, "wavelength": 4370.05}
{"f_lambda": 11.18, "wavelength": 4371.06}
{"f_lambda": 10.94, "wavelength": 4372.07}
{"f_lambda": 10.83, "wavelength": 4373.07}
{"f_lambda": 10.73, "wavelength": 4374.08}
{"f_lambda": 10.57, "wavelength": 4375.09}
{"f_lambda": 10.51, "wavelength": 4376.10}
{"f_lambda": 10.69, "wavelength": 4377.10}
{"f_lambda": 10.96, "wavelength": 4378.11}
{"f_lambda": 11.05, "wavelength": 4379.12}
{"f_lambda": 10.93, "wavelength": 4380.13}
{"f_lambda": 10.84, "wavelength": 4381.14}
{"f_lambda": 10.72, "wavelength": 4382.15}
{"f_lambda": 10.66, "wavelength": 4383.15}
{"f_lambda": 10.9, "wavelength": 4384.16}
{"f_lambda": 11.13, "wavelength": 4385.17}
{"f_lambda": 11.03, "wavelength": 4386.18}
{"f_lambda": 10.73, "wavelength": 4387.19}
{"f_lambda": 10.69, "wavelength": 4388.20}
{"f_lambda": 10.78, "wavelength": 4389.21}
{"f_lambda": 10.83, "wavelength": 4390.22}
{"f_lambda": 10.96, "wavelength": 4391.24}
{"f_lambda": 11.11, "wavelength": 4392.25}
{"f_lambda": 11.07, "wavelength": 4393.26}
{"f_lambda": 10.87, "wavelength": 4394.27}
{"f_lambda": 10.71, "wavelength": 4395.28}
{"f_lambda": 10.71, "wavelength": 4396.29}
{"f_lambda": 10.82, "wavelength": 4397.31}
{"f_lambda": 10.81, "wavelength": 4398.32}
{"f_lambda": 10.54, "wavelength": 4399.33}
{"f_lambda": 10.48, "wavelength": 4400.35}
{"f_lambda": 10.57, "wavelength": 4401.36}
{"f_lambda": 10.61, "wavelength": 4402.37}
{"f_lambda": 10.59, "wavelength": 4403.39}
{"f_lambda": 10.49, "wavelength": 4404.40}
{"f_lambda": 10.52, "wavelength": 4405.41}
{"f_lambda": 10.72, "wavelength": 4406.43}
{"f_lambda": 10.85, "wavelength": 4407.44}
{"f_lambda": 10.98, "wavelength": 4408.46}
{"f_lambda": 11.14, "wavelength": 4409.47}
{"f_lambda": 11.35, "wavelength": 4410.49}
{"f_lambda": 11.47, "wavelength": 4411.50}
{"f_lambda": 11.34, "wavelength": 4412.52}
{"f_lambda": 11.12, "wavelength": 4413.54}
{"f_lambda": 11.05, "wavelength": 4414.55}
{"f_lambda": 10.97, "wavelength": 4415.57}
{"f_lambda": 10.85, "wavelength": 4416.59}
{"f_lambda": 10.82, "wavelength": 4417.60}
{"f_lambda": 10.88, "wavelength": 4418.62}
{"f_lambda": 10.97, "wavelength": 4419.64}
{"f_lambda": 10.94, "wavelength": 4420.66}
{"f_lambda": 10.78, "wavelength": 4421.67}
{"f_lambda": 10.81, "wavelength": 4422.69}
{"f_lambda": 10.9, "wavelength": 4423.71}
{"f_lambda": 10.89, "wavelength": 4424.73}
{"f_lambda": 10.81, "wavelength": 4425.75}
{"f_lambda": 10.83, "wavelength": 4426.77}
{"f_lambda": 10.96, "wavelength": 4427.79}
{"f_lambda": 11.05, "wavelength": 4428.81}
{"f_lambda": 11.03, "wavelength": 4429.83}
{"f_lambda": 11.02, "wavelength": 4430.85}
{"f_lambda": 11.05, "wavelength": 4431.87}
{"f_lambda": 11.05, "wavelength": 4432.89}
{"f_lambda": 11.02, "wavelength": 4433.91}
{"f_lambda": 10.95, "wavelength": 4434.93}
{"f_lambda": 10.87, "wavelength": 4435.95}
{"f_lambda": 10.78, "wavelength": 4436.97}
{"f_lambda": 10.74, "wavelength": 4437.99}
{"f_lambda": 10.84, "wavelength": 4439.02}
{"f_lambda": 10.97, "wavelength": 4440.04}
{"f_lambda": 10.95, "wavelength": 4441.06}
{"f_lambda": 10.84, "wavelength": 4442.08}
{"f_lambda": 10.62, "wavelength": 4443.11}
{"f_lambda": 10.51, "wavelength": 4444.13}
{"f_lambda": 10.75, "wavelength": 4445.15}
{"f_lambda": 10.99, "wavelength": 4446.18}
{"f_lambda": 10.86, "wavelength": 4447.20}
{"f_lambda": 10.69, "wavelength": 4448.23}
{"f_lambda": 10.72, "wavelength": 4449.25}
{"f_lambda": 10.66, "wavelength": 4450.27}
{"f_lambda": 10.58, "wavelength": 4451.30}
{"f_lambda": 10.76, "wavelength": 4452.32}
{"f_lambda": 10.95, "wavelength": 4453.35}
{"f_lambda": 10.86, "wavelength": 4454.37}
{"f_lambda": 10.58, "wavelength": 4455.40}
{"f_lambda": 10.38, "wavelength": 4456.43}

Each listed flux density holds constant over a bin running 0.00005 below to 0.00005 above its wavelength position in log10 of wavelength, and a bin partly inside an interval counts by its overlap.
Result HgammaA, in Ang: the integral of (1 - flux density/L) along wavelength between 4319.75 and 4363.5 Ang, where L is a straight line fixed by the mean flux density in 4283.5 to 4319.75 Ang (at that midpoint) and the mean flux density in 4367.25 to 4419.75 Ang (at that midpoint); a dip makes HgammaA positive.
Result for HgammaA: 4.04 Ang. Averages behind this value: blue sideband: 10.7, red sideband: 10.9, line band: 9.8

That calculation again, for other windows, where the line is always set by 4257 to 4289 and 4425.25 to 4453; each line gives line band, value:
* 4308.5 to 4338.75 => 1.84 Ang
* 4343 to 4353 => 1.04 Ang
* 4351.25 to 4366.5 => 0.26 Ang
